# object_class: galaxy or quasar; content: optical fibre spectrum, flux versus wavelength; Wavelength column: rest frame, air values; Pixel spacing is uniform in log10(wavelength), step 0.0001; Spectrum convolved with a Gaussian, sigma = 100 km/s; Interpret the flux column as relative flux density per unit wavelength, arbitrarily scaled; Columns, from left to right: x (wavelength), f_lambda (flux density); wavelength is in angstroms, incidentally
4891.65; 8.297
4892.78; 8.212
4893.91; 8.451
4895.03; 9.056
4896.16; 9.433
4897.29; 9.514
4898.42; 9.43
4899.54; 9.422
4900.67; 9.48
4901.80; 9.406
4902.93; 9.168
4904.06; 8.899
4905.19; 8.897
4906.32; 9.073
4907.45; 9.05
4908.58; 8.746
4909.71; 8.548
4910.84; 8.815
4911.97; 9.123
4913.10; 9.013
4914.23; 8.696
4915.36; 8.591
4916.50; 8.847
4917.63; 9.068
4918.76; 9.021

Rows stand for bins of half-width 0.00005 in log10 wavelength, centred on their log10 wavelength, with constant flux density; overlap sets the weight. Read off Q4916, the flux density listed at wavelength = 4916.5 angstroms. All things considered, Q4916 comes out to 8.847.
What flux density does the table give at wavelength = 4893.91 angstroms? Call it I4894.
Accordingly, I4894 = 8.451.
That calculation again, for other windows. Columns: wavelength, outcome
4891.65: 8.297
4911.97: 9.123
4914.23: 8.696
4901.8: 9.406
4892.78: 8.212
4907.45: 9.05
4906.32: 9.073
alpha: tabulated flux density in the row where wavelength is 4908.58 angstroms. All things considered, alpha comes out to 8.746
